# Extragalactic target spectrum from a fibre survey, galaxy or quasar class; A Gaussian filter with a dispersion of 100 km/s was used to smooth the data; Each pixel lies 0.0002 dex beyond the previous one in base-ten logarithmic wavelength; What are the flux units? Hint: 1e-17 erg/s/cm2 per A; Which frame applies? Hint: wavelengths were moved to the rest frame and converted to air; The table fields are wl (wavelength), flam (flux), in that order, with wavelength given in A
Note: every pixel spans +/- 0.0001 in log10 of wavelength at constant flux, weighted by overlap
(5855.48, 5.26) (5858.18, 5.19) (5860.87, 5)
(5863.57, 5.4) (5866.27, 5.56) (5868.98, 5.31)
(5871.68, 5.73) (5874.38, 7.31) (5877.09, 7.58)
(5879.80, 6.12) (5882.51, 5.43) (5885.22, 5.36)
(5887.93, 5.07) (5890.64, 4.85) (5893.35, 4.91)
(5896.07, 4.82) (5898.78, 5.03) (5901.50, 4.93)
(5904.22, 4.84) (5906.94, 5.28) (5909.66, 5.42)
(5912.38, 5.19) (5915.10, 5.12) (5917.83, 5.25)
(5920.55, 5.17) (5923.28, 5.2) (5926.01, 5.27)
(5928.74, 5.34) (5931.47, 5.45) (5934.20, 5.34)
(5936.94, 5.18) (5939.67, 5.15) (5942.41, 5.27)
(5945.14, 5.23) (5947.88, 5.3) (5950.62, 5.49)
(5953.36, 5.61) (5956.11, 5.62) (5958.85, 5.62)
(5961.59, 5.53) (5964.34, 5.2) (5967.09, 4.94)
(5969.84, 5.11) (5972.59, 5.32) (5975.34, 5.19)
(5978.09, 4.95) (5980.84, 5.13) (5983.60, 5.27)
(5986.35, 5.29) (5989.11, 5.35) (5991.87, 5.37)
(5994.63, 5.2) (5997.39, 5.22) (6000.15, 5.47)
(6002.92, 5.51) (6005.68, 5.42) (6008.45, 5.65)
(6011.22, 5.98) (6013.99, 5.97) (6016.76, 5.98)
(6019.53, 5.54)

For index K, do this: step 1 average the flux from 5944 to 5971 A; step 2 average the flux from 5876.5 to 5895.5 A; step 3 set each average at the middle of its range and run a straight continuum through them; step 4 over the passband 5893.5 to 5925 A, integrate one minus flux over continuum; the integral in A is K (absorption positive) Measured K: 2.0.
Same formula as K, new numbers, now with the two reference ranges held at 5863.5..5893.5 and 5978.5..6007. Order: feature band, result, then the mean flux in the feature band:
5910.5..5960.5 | 1.9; 5.33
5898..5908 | 1.2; 5.01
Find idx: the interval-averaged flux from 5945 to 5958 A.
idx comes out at 5.48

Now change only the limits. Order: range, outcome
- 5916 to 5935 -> 5.28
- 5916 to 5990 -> 5.29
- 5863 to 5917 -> 5.46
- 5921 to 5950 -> 5.27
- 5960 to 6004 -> 5.25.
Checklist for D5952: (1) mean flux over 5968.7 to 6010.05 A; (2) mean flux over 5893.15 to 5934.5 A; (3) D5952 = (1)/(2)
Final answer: 1.0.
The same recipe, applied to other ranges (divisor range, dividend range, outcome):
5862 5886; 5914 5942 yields 0.88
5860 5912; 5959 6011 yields 0.97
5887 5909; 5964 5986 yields 1.03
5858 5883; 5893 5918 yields 0.86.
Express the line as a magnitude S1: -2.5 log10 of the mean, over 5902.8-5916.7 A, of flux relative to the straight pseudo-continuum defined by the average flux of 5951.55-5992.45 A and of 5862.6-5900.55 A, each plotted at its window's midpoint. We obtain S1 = 0.07 mag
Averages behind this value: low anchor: 5.6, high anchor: 5.3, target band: 5.17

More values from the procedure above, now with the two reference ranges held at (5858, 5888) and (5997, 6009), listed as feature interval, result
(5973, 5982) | 0.084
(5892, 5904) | 0.169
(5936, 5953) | 0.064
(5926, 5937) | 0.062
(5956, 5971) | 0.050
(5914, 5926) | 0.097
